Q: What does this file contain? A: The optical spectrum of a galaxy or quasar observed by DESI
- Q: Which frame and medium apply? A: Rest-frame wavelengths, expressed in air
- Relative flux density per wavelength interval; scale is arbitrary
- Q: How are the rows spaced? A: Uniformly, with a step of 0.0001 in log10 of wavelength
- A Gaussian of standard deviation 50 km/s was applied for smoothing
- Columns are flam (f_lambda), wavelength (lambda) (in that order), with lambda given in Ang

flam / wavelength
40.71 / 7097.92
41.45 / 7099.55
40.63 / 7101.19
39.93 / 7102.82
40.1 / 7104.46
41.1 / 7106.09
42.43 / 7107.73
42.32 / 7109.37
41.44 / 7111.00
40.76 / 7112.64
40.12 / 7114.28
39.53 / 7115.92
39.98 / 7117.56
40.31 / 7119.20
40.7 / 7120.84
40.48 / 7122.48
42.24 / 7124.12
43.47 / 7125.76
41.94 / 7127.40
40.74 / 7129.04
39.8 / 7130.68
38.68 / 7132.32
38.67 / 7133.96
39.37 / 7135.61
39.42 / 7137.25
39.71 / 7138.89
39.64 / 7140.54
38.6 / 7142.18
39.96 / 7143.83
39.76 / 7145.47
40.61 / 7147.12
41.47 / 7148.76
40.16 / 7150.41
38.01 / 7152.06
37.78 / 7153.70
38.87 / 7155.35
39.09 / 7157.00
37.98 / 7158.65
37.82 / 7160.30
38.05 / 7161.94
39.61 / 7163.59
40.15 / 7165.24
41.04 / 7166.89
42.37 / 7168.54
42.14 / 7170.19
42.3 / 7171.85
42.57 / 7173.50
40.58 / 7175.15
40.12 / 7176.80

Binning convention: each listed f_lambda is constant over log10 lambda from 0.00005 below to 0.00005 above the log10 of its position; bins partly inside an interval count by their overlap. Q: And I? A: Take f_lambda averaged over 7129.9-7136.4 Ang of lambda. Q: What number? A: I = 39.1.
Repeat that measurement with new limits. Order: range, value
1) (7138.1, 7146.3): 39.5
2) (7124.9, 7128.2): 42.7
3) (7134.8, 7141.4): 39.6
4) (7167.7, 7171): 42.3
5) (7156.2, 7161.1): 38.3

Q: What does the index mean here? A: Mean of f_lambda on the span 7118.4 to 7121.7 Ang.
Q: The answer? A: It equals 40.5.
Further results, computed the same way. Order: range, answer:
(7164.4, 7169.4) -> 41.2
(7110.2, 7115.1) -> 40.7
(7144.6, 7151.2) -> 40.5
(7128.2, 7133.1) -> 39.8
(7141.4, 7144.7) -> 39.3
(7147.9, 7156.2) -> 39.3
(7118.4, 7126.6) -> 41.4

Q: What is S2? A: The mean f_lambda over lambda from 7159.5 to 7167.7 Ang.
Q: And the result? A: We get 39.4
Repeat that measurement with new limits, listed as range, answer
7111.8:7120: 40.1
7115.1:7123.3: 40.2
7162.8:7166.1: 39.9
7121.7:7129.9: 41.8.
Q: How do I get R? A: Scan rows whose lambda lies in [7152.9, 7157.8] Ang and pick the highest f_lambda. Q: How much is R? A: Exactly 39.09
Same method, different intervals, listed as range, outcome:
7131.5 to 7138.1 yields 39.42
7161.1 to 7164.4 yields 39.61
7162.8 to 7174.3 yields 42.57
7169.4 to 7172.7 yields 42.3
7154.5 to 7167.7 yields 41.04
